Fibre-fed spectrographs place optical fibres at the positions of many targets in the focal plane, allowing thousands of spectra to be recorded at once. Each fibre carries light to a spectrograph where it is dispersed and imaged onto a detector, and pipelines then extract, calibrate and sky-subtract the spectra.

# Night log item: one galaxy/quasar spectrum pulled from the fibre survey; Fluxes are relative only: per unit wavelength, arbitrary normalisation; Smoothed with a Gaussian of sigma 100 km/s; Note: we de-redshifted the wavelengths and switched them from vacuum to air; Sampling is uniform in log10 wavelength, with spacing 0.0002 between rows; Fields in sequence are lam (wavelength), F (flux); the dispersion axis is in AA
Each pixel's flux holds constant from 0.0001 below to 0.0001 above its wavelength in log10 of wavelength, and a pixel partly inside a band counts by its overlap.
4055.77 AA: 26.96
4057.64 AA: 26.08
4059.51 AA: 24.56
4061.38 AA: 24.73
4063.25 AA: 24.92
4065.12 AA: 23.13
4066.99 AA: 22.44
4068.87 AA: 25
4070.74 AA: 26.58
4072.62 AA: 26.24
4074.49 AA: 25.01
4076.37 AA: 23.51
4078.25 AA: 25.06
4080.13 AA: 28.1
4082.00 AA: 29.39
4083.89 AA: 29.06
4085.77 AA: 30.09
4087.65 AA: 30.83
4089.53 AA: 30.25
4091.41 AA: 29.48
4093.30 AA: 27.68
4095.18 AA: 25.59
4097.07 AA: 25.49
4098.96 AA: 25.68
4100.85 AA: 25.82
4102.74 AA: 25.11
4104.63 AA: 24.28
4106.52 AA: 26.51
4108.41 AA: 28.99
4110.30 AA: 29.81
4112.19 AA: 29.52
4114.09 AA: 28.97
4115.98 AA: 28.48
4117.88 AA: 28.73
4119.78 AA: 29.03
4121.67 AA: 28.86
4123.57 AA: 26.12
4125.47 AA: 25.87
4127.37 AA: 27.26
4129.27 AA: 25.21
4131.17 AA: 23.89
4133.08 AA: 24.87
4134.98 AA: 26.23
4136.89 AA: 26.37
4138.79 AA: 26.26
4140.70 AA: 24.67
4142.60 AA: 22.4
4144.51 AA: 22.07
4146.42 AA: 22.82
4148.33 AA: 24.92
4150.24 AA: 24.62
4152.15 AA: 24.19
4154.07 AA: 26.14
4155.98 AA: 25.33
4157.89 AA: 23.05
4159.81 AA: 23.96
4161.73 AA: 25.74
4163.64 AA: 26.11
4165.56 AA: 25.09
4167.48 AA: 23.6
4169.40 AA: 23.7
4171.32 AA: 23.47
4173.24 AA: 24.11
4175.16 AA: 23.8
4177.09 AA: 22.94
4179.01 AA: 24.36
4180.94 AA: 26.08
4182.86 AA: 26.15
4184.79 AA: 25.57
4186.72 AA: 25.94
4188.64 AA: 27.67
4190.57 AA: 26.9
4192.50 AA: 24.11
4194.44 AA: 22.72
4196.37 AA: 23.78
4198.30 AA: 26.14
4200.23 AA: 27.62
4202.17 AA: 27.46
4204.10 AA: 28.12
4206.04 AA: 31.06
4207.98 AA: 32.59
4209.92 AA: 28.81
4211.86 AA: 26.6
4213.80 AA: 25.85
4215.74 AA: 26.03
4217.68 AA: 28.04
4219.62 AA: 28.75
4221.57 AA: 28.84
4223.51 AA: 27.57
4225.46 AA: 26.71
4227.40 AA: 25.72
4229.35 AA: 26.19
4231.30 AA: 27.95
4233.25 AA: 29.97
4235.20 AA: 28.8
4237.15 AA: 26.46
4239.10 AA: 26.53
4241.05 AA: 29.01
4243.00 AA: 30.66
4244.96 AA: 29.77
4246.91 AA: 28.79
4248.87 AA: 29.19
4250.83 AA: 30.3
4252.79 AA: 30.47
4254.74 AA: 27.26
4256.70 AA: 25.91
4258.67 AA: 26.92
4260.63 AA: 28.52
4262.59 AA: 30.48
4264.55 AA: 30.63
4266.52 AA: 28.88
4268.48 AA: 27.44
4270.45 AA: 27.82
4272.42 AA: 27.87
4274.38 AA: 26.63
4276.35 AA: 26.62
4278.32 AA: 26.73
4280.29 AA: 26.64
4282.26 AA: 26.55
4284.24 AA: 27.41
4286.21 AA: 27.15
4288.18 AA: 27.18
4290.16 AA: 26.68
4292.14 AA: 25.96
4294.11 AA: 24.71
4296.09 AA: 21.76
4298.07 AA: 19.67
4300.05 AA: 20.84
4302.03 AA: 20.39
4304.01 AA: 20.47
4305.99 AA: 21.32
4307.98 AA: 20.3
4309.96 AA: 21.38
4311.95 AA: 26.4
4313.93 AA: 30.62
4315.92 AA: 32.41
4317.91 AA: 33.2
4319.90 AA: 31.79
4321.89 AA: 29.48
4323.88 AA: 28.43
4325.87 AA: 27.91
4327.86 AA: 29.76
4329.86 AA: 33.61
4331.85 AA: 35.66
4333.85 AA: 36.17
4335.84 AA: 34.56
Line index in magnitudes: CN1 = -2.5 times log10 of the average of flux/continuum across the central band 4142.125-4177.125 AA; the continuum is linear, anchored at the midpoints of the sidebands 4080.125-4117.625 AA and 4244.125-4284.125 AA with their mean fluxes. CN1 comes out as 0.16 mag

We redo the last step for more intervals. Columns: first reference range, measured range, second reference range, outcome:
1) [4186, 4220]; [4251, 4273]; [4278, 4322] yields -0.09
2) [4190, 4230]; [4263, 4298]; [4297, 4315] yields -0.13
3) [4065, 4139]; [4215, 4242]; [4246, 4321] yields -0.04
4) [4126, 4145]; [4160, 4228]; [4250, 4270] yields 0.02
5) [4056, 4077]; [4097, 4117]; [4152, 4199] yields -0.10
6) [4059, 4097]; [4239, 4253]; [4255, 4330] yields -0.11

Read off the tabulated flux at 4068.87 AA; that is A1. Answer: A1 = 25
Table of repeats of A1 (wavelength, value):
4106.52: 26.51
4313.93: 30.62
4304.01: 20.47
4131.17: 23.89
